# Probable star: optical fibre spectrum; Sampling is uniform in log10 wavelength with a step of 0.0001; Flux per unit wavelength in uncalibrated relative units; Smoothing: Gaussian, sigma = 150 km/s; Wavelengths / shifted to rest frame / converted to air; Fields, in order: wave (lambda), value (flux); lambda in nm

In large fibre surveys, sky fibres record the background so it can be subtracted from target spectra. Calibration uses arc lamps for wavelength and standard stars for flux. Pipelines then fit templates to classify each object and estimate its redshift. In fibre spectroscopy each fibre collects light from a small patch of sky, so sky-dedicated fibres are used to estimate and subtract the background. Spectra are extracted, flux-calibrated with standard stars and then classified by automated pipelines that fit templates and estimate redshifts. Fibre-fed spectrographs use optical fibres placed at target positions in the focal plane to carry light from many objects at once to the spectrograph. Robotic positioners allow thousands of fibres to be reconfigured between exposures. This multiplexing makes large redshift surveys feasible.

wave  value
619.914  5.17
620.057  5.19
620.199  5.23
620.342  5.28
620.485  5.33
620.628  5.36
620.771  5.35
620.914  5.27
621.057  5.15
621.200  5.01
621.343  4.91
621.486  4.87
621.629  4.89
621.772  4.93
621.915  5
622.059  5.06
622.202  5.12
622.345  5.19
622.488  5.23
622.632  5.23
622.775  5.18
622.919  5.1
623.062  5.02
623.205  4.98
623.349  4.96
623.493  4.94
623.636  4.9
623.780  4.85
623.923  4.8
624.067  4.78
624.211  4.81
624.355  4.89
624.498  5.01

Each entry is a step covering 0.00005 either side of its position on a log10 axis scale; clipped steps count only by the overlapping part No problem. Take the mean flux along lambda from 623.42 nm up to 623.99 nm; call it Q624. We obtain 4.88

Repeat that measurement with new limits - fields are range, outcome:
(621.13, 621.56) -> 4.93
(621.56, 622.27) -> 5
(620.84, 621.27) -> 5.14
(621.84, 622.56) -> 5.12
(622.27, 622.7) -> 5.22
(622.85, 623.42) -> 5.02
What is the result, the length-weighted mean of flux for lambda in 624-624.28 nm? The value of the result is 4.79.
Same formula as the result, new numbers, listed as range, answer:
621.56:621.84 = 4.91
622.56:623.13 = 5.13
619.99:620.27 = 5.22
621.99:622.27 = 5.09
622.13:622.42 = 5.17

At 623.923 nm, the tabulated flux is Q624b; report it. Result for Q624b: 4.8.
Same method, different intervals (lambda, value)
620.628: 5.36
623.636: 4.9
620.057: 5.19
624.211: 4.81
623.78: 4.85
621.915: 5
